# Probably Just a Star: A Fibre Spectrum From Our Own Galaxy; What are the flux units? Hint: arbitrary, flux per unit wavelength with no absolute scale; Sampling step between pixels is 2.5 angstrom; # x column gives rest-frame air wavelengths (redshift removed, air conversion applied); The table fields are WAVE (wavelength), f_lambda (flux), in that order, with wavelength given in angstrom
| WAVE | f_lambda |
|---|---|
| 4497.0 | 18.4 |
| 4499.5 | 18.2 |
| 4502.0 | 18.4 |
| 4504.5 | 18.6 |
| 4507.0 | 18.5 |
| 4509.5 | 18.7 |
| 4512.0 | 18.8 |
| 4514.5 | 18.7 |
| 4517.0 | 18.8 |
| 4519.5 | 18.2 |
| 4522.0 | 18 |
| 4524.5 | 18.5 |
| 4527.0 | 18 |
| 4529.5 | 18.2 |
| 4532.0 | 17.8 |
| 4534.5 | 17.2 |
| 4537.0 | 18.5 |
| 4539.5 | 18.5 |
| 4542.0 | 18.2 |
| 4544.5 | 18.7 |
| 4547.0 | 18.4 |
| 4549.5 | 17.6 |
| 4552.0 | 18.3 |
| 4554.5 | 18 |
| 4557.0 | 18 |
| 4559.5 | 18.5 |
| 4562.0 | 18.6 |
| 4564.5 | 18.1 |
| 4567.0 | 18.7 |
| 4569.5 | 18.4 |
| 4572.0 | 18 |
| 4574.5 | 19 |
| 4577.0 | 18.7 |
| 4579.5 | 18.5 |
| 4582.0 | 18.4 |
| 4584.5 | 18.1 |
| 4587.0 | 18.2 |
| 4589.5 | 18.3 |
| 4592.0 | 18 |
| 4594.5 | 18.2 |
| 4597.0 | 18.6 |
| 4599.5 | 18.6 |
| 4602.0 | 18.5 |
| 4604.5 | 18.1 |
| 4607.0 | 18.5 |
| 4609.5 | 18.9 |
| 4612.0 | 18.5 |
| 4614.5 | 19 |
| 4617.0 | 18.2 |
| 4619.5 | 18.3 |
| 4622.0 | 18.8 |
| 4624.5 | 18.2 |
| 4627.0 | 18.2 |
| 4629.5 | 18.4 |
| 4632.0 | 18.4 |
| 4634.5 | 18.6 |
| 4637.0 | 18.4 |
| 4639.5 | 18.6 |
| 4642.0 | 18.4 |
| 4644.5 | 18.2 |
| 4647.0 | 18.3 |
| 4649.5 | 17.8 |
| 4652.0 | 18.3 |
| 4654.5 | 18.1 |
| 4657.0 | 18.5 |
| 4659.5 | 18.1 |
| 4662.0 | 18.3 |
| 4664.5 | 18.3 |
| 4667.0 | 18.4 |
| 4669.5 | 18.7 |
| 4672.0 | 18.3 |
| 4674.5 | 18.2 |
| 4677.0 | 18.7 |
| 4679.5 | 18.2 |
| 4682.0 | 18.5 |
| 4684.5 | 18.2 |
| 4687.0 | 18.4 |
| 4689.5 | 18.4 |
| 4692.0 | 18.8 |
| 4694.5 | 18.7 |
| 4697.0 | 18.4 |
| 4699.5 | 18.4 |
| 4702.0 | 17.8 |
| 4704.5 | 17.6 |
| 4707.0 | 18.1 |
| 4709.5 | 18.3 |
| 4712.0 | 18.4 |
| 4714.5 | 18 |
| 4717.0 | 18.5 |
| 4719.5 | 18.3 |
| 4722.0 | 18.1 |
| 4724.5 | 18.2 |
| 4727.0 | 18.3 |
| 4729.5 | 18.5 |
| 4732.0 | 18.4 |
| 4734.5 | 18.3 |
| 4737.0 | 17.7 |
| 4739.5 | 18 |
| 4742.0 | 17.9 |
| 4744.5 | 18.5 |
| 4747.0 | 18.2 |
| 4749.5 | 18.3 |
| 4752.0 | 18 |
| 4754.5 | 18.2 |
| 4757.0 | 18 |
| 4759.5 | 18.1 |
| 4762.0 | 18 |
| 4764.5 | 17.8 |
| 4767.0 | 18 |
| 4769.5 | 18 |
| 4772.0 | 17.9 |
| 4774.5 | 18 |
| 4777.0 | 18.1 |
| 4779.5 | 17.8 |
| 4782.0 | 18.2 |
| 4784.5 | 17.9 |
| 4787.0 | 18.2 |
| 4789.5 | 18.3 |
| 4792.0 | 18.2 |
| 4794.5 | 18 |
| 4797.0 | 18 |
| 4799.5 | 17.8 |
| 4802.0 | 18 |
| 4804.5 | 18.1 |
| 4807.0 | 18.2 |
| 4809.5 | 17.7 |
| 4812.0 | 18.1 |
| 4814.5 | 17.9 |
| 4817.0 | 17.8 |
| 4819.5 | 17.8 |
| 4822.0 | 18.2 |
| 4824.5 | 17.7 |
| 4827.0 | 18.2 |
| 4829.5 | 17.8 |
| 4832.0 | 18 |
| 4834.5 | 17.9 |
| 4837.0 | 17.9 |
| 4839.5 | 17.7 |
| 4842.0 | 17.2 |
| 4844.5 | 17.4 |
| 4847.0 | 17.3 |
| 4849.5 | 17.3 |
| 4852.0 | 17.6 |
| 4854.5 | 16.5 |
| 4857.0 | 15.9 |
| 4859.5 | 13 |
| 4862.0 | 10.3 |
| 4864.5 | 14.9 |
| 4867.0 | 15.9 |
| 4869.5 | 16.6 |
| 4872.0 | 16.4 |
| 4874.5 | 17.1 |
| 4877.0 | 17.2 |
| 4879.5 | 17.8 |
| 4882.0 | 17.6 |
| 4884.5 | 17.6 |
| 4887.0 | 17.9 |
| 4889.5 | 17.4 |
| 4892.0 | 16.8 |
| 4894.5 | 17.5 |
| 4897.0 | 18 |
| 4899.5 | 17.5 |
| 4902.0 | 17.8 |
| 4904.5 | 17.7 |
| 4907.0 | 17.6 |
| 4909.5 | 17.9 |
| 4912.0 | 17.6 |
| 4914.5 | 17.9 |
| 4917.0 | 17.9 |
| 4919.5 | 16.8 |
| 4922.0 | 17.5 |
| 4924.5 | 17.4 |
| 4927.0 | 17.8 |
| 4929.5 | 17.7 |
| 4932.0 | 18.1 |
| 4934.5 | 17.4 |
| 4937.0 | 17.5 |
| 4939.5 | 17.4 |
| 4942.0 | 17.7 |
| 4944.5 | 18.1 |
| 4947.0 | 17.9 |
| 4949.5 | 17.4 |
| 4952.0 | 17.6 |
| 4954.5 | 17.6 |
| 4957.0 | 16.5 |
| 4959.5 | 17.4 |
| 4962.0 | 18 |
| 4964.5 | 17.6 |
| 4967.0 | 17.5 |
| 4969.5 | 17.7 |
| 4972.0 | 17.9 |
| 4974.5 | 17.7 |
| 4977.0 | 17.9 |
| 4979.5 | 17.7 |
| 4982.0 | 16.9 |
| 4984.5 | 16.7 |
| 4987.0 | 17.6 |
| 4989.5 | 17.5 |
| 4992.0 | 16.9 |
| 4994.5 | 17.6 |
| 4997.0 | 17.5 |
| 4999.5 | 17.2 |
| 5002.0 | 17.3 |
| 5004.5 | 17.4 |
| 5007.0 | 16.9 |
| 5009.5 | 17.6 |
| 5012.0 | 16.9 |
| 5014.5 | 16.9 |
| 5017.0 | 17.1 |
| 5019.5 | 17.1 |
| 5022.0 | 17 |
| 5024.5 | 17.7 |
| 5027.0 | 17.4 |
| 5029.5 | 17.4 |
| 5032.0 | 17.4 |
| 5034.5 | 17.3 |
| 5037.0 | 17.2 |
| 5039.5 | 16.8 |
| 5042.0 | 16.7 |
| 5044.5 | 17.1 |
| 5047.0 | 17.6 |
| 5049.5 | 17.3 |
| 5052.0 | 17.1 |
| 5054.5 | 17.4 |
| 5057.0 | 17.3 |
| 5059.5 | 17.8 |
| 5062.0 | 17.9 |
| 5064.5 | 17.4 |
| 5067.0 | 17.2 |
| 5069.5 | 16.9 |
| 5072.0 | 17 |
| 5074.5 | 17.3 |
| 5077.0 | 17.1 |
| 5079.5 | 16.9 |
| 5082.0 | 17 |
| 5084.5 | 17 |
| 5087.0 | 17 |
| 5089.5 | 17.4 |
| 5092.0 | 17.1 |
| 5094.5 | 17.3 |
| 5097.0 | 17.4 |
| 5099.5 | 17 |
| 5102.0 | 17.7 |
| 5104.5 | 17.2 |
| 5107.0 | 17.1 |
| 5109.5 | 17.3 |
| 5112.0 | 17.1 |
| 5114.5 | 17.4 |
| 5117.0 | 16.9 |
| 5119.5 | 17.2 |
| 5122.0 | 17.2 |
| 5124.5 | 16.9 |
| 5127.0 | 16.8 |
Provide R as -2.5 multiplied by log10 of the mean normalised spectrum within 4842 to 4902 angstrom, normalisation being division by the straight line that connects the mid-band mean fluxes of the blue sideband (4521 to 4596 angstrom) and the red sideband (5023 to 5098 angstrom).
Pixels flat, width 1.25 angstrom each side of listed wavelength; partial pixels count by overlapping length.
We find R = 0.06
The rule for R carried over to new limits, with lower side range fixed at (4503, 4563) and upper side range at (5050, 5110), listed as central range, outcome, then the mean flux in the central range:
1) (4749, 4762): -0.014 mag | 18.1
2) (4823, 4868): 0.070 mag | 16.6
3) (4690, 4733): -0.020 mag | 18.3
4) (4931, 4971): -0.006 mag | 17.6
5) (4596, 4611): -0.022 mag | 18.5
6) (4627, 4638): -0.019 mag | 18.4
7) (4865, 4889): 0.036 mag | 17.1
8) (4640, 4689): -0.016 mag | 18.3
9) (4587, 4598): -0.004 mag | 18.3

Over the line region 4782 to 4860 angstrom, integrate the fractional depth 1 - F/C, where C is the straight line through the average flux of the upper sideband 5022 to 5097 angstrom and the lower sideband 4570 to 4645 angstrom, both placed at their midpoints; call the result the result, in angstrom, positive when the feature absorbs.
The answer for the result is 0.9 angstrom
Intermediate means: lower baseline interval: 18.4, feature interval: 17.7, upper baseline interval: 17.2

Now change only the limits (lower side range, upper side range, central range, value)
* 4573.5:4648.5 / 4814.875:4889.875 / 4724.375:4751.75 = -0.9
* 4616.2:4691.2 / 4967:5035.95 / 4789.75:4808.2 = -0.1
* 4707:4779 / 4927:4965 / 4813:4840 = 0.0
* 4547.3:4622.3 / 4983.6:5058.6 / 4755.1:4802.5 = -0.4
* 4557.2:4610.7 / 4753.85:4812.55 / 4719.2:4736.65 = -0.1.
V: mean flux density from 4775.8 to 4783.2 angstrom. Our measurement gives 18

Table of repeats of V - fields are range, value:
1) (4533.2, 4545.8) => 18.2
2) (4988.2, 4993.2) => 17.2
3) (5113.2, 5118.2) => 17.2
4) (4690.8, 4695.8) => 18.7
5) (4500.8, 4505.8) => 18.5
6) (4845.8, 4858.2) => 16.9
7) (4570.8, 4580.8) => 18.6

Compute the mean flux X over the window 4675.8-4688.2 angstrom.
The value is 18.4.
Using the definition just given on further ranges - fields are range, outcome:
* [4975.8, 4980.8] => 17.8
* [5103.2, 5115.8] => 17.2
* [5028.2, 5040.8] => 17.2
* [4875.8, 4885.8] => 17.6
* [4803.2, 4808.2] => 18.1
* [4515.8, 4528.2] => 18.3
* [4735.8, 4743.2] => 17.9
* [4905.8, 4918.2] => 17.8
